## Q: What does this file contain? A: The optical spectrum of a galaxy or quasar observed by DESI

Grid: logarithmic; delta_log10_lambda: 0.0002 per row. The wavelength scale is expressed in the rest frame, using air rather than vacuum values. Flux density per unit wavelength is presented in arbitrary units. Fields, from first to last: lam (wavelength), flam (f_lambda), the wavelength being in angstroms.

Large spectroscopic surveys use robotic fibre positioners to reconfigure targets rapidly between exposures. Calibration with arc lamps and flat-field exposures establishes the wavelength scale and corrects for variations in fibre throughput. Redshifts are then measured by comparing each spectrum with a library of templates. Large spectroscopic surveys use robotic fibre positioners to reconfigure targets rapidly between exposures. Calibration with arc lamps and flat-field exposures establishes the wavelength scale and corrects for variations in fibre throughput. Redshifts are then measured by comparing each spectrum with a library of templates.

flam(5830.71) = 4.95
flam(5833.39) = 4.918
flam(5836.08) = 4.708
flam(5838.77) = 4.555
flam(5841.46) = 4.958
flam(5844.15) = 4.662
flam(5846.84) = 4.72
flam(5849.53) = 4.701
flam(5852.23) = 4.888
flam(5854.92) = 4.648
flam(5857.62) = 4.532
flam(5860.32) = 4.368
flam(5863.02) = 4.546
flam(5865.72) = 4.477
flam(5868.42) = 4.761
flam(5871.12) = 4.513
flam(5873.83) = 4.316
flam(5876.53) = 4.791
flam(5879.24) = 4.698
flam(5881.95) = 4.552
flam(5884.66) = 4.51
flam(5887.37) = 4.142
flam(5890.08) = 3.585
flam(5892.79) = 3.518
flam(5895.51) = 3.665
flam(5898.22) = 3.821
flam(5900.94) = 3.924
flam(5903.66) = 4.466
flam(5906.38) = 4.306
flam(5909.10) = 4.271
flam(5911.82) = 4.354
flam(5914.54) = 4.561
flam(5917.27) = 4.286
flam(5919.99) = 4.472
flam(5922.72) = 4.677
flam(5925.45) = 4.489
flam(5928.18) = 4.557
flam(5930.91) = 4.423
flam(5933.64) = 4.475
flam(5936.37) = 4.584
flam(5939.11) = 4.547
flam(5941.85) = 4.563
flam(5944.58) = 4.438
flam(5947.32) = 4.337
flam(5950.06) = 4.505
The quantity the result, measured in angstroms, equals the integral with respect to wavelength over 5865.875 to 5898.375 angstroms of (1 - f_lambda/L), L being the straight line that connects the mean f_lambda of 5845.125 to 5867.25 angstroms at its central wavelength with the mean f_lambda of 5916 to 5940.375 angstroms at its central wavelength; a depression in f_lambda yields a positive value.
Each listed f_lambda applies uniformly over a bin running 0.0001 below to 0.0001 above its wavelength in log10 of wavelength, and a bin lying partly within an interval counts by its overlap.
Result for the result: 2.2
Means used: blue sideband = 4.61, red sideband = 4.5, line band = 4.26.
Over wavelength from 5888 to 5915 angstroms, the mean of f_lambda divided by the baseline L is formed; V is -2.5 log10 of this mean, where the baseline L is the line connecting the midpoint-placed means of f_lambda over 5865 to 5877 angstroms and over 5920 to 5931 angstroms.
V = 0.13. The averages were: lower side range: 4.56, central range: 4.03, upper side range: 4.54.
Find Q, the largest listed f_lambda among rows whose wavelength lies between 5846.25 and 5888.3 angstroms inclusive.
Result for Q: 4.888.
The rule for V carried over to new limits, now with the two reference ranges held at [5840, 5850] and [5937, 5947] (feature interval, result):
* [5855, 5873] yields 0.042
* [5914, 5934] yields 0.014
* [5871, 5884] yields 0.024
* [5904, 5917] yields 0.052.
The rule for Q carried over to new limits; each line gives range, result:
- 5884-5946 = 4.677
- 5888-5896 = 3.665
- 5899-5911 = 4.466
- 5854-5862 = 4.648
